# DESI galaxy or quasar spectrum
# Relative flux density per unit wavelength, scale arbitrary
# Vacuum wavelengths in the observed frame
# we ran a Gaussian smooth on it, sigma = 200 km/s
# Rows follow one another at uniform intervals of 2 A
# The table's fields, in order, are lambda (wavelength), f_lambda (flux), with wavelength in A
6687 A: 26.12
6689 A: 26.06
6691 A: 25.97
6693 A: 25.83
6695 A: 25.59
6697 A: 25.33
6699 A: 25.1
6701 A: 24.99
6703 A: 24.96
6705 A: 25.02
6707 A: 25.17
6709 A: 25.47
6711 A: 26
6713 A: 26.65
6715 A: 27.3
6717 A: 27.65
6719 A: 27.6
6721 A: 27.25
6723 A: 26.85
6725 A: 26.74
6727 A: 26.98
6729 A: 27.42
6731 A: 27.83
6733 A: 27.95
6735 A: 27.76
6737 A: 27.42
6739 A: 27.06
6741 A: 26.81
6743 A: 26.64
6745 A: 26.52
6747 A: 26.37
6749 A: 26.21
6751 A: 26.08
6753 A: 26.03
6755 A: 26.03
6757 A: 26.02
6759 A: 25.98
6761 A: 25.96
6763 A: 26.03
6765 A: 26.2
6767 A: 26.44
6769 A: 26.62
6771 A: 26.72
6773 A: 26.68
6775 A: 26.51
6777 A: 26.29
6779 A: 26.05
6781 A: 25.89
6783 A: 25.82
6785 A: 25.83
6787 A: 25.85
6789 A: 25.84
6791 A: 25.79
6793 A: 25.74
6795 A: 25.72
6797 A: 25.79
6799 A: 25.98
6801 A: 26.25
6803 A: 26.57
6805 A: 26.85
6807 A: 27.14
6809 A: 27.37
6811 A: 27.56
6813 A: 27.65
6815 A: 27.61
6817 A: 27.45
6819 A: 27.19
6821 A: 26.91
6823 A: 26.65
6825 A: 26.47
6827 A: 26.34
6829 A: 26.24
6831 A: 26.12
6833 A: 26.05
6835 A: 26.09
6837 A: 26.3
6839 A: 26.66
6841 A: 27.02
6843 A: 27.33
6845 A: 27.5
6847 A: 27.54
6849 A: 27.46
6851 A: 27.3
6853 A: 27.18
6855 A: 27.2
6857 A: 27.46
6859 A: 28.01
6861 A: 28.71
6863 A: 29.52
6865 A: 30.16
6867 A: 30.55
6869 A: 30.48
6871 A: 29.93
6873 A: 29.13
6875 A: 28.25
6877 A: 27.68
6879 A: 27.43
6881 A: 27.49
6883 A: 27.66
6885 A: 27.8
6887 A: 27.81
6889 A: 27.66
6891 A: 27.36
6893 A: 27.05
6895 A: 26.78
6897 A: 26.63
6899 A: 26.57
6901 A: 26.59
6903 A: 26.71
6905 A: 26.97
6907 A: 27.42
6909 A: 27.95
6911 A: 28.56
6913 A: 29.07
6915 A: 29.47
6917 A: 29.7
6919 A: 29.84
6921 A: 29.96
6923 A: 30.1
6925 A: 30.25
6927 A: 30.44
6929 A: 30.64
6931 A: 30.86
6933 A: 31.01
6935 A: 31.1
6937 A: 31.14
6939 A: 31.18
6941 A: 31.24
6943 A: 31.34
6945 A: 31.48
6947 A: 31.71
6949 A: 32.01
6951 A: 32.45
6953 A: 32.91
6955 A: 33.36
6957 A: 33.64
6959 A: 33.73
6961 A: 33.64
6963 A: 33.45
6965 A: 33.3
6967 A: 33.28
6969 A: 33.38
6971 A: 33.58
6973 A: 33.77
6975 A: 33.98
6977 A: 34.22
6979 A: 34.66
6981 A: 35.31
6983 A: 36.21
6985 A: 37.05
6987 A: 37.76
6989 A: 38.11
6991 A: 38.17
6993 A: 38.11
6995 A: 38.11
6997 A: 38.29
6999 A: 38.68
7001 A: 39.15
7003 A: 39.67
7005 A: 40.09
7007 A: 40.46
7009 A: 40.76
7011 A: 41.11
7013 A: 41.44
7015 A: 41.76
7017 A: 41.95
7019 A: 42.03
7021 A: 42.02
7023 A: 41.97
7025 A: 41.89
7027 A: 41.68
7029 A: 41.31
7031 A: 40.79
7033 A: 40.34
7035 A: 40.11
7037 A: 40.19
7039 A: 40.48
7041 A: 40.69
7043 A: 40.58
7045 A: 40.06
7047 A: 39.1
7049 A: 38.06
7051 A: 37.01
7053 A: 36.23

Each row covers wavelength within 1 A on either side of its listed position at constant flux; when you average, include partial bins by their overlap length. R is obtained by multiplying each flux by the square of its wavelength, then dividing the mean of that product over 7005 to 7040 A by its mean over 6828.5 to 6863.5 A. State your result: 1.6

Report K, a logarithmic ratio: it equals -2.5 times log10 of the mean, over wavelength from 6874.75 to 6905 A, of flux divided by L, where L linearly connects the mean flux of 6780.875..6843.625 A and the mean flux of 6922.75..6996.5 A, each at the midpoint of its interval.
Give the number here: 0.110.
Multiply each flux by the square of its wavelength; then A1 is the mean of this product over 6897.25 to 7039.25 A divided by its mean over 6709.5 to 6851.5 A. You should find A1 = 1.38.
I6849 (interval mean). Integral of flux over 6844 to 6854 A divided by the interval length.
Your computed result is 27.4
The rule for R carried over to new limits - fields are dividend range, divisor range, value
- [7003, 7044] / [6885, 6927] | 1.51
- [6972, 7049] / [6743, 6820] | 1.59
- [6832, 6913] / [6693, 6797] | 1.09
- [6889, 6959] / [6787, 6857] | 1.15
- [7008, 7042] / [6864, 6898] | 1.52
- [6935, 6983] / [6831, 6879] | 1.22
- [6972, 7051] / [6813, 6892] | 1.49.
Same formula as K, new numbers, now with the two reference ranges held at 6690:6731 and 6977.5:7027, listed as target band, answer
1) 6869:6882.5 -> 0.18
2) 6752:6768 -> 0.09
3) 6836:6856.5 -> 0.19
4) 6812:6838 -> 0.18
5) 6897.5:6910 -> 0.28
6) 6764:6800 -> 0.13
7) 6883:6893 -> 0.23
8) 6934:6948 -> 0.17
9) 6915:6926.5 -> 0.19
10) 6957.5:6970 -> 0.13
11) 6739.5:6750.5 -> 0.05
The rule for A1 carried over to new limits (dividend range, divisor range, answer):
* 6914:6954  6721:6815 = 1.22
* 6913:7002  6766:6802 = 1.35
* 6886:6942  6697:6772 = 1.15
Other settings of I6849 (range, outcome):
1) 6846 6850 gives 27.5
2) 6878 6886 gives 27.6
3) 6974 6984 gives 34.9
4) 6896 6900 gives 26.6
